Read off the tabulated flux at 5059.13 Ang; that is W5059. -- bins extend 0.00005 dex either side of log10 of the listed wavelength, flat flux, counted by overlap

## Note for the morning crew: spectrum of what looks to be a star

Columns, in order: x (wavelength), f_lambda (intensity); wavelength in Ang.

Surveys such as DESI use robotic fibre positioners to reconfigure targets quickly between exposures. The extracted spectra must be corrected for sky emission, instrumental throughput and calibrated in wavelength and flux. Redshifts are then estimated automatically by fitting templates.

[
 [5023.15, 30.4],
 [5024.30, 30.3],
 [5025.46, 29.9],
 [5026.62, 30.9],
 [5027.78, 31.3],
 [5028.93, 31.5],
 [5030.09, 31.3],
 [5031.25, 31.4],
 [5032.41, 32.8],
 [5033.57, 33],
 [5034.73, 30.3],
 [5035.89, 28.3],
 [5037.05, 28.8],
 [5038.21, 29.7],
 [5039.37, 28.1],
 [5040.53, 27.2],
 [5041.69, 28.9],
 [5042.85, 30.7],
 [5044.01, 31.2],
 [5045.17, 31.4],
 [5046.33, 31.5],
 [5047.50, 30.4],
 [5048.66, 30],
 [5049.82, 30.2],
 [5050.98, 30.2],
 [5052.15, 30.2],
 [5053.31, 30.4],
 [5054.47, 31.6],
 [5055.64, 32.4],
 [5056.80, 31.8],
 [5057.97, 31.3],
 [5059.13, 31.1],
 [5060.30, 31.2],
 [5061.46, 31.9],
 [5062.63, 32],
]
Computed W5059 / 31.1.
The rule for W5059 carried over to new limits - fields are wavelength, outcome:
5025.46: 29.9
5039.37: 28.1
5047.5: 30.4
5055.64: 32.4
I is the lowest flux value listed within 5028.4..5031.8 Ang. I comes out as 31.3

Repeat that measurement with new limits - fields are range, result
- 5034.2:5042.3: 27.2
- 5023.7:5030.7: 29.9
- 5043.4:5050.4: 30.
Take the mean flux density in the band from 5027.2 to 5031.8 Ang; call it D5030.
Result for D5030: 31.4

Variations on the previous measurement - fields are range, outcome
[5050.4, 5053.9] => 30.3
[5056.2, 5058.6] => 31.6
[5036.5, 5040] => 28.8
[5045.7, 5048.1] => 30.9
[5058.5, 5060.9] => 31.2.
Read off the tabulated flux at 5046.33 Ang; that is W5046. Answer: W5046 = 31.5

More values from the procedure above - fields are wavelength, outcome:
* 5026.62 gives 30.9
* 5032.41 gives 32.8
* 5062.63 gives 32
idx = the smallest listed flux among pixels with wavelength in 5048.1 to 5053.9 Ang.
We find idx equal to 30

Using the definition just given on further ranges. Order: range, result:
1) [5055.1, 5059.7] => 31.1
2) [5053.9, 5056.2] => 31.6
